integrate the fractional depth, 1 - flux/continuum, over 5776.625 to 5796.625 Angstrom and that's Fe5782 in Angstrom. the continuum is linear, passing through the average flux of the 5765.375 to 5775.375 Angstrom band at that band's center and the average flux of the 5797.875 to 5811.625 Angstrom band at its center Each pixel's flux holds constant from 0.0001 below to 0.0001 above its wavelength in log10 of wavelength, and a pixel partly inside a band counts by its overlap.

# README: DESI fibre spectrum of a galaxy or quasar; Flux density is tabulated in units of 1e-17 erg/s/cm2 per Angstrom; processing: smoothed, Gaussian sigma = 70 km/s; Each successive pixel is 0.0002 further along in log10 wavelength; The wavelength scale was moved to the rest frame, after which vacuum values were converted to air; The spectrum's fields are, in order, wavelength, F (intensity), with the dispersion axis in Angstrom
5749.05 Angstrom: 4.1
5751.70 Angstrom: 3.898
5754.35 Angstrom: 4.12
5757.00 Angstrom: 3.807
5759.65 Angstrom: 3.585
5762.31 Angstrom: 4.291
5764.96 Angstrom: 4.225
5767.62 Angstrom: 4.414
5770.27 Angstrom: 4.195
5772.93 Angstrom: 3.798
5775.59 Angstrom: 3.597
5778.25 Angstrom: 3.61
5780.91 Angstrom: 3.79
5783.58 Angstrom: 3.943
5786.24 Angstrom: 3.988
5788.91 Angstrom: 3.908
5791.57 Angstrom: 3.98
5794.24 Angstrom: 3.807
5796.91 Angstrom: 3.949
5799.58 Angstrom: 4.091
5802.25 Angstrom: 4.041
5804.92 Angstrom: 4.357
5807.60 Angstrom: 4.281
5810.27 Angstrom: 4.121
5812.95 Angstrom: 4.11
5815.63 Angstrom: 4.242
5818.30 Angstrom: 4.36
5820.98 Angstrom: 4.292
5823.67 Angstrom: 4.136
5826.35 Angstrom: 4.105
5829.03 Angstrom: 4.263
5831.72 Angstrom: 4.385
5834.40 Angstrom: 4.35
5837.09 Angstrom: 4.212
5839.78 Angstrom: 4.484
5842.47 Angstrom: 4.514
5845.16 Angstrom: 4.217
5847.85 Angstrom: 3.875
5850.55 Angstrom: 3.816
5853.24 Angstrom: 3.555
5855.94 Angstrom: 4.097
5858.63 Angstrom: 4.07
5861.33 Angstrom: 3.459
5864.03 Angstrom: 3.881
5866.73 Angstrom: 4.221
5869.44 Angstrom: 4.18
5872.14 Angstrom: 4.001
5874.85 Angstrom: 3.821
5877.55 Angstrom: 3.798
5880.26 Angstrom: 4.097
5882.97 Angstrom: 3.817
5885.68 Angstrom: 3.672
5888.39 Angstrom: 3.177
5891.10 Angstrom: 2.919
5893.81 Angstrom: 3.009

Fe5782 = 1.3 Angstrom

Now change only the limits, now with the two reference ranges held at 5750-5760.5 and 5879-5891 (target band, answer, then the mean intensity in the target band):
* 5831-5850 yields -2.9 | 4.27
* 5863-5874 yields -1.3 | 4.06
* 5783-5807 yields -1.4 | 4.02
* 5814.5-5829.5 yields -2.0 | 4.23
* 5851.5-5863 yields -0.4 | 3.8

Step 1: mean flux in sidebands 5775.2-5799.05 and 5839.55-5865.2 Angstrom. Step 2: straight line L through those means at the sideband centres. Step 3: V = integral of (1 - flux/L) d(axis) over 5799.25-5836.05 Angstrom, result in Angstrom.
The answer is -2.95 Angstrom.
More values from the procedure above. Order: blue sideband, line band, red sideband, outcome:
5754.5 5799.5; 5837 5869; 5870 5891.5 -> -2.16 Angstrom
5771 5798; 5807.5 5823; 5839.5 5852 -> -0.89 Angstrom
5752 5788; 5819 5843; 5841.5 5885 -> -2.11 Angstrom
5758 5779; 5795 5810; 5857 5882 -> -0.63 Angstrom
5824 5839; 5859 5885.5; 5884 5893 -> -2.77 Angstrom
